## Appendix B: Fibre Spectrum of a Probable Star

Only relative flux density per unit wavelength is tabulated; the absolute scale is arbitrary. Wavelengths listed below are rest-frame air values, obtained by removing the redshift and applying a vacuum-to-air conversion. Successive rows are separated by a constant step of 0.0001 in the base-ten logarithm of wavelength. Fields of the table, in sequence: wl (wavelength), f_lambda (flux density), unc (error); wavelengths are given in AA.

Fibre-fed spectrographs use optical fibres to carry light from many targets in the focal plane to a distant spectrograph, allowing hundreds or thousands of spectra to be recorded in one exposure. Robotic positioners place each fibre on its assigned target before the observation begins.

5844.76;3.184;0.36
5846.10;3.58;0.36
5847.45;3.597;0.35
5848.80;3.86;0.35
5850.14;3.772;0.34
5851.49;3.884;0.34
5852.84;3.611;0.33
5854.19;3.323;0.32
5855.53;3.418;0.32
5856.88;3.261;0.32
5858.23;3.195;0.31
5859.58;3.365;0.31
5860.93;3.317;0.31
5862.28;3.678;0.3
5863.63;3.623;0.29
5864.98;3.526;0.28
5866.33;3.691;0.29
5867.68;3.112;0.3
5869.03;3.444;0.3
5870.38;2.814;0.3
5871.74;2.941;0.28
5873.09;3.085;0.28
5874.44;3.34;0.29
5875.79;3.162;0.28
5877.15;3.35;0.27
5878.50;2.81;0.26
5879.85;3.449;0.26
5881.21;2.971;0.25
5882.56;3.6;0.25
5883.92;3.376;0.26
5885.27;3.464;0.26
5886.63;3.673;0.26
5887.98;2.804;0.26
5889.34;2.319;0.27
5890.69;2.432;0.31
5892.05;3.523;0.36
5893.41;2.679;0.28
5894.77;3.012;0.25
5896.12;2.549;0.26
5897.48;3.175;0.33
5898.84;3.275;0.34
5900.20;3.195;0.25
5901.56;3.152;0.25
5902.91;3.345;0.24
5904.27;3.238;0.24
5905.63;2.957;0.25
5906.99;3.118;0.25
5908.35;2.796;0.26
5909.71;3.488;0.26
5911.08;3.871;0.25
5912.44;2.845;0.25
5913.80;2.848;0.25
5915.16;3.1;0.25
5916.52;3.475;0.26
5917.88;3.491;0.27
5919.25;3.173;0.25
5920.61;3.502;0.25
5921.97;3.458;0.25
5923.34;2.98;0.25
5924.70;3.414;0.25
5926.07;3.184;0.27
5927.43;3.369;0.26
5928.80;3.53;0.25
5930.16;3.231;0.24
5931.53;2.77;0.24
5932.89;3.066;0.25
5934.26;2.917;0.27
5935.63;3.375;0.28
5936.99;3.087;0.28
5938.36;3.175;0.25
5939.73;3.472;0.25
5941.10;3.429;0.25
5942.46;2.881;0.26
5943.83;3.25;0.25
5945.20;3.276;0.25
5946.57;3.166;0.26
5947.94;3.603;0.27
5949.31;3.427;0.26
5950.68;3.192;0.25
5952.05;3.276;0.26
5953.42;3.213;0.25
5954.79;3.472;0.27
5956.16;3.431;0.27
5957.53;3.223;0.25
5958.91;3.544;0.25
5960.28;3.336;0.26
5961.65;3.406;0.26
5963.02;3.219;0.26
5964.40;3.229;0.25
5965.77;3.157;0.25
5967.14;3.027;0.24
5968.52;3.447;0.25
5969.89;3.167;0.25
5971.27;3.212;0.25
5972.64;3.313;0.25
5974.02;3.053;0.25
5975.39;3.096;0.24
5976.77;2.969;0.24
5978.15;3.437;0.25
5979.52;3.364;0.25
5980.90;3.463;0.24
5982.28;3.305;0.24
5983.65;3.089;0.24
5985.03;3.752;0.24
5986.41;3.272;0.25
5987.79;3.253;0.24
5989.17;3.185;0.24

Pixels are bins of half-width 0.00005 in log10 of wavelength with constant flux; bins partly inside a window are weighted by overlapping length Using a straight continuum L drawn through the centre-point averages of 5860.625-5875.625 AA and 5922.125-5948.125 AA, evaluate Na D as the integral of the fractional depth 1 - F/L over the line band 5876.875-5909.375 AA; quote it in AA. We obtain 1.8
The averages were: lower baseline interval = 3.32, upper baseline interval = 3.22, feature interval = 3.1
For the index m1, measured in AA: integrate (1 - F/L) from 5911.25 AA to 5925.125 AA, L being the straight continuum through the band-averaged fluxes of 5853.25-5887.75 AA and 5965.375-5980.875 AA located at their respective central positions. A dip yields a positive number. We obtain 0.09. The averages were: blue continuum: 3.32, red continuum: 3.22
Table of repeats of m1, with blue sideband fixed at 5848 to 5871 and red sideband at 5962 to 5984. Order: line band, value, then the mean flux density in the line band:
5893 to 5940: 2.3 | 3.18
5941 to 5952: 0.0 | 3.27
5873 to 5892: 1.5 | 3.15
